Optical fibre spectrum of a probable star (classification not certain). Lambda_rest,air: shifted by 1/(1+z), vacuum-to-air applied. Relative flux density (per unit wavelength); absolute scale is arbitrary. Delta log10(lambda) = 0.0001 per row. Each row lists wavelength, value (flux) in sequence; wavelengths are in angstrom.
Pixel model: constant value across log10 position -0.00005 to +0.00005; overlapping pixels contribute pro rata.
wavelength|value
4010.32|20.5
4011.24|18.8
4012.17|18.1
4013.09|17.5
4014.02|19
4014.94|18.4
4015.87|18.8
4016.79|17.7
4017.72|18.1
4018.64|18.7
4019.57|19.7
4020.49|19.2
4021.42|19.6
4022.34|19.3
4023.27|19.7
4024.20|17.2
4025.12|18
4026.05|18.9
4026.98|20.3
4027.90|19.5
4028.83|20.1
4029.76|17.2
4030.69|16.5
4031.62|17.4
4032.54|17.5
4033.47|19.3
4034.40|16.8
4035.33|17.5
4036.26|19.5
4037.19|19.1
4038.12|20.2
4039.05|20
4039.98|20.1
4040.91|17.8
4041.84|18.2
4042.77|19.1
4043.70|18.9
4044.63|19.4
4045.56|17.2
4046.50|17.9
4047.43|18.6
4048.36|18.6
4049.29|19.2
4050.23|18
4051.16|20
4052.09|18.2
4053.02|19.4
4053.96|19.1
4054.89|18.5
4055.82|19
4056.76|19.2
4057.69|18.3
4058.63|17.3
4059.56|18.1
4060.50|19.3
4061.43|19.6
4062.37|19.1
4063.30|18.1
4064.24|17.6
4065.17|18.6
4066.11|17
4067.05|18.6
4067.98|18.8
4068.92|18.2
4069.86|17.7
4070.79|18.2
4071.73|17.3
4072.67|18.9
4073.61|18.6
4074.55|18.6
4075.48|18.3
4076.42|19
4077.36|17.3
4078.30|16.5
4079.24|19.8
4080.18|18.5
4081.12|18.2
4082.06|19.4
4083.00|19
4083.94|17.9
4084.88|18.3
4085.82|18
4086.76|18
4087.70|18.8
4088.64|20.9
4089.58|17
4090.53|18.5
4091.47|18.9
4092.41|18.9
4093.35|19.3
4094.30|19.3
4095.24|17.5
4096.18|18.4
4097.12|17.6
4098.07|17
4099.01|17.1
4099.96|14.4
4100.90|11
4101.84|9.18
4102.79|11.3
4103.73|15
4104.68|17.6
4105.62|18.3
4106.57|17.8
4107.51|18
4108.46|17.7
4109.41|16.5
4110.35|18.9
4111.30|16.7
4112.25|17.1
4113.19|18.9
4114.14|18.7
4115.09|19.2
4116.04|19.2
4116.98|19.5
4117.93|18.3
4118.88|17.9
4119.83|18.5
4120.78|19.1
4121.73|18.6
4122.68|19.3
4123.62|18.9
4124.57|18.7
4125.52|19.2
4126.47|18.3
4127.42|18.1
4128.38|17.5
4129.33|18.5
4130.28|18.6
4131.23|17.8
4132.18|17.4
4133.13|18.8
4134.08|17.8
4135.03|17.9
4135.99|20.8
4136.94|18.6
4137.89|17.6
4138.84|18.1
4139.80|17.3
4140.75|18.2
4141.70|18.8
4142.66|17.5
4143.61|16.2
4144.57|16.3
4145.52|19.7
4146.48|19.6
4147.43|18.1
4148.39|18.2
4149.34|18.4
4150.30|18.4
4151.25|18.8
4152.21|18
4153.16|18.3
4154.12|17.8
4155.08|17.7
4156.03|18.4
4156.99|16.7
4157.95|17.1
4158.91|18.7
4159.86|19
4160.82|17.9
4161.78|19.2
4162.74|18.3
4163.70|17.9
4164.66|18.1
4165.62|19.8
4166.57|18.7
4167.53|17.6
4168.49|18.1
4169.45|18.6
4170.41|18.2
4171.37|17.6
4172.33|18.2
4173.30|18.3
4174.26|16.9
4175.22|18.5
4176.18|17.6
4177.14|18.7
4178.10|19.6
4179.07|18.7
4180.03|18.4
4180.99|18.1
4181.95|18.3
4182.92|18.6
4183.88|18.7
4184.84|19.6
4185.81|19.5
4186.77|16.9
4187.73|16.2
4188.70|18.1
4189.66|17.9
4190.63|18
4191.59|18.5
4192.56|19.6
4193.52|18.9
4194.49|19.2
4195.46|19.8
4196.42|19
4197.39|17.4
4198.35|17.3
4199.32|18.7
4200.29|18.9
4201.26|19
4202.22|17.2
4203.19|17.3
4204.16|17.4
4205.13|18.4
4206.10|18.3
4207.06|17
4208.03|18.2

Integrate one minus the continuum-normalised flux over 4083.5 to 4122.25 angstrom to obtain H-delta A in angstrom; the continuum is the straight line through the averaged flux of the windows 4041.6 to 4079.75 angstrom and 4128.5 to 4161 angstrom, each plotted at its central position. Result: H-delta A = 1.6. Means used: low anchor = 18.5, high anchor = 18.1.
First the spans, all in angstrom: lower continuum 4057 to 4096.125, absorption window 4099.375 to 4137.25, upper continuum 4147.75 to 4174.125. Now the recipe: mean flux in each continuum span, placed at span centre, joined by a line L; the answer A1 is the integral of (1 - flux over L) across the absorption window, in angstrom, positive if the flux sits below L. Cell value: 1.5 angstrom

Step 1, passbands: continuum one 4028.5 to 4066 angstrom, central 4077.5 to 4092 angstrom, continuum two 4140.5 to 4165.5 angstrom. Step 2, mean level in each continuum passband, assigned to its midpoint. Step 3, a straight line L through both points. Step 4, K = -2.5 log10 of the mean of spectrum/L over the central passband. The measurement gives 0.00 mag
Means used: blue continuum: 18.6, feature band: 18.5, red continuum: 18.1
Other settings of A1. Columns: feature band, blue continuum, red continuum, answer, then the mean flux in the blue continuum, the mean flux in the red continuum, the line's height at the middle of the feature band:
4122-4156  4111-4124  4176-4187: 0.62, 18.6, 18.6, 18.6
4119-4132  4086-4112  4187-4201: -0.82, 17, 18.4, 17.4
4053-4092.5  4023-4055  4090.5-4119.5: -1.21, 18.7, 17.2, 17.9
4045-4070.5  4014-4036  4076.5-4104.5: -0.83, 18.5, 17.3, 17.9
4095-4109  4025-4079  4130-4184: 1.94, 18.5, 18.2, 18.4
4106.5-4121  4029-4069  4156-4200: 0.14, 18.5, 18.3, 18.4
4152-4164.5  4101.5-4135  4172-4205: 0.01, 17.8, 18.3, 18.1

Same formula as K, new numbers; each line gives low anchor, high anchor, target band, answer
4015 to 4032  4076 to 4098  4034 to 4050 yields -0.01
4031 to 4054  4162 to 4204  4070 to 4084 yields 0.01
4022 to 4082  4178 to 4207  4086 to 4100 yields 0.02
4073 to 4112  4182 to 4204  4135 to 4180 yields -0.01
